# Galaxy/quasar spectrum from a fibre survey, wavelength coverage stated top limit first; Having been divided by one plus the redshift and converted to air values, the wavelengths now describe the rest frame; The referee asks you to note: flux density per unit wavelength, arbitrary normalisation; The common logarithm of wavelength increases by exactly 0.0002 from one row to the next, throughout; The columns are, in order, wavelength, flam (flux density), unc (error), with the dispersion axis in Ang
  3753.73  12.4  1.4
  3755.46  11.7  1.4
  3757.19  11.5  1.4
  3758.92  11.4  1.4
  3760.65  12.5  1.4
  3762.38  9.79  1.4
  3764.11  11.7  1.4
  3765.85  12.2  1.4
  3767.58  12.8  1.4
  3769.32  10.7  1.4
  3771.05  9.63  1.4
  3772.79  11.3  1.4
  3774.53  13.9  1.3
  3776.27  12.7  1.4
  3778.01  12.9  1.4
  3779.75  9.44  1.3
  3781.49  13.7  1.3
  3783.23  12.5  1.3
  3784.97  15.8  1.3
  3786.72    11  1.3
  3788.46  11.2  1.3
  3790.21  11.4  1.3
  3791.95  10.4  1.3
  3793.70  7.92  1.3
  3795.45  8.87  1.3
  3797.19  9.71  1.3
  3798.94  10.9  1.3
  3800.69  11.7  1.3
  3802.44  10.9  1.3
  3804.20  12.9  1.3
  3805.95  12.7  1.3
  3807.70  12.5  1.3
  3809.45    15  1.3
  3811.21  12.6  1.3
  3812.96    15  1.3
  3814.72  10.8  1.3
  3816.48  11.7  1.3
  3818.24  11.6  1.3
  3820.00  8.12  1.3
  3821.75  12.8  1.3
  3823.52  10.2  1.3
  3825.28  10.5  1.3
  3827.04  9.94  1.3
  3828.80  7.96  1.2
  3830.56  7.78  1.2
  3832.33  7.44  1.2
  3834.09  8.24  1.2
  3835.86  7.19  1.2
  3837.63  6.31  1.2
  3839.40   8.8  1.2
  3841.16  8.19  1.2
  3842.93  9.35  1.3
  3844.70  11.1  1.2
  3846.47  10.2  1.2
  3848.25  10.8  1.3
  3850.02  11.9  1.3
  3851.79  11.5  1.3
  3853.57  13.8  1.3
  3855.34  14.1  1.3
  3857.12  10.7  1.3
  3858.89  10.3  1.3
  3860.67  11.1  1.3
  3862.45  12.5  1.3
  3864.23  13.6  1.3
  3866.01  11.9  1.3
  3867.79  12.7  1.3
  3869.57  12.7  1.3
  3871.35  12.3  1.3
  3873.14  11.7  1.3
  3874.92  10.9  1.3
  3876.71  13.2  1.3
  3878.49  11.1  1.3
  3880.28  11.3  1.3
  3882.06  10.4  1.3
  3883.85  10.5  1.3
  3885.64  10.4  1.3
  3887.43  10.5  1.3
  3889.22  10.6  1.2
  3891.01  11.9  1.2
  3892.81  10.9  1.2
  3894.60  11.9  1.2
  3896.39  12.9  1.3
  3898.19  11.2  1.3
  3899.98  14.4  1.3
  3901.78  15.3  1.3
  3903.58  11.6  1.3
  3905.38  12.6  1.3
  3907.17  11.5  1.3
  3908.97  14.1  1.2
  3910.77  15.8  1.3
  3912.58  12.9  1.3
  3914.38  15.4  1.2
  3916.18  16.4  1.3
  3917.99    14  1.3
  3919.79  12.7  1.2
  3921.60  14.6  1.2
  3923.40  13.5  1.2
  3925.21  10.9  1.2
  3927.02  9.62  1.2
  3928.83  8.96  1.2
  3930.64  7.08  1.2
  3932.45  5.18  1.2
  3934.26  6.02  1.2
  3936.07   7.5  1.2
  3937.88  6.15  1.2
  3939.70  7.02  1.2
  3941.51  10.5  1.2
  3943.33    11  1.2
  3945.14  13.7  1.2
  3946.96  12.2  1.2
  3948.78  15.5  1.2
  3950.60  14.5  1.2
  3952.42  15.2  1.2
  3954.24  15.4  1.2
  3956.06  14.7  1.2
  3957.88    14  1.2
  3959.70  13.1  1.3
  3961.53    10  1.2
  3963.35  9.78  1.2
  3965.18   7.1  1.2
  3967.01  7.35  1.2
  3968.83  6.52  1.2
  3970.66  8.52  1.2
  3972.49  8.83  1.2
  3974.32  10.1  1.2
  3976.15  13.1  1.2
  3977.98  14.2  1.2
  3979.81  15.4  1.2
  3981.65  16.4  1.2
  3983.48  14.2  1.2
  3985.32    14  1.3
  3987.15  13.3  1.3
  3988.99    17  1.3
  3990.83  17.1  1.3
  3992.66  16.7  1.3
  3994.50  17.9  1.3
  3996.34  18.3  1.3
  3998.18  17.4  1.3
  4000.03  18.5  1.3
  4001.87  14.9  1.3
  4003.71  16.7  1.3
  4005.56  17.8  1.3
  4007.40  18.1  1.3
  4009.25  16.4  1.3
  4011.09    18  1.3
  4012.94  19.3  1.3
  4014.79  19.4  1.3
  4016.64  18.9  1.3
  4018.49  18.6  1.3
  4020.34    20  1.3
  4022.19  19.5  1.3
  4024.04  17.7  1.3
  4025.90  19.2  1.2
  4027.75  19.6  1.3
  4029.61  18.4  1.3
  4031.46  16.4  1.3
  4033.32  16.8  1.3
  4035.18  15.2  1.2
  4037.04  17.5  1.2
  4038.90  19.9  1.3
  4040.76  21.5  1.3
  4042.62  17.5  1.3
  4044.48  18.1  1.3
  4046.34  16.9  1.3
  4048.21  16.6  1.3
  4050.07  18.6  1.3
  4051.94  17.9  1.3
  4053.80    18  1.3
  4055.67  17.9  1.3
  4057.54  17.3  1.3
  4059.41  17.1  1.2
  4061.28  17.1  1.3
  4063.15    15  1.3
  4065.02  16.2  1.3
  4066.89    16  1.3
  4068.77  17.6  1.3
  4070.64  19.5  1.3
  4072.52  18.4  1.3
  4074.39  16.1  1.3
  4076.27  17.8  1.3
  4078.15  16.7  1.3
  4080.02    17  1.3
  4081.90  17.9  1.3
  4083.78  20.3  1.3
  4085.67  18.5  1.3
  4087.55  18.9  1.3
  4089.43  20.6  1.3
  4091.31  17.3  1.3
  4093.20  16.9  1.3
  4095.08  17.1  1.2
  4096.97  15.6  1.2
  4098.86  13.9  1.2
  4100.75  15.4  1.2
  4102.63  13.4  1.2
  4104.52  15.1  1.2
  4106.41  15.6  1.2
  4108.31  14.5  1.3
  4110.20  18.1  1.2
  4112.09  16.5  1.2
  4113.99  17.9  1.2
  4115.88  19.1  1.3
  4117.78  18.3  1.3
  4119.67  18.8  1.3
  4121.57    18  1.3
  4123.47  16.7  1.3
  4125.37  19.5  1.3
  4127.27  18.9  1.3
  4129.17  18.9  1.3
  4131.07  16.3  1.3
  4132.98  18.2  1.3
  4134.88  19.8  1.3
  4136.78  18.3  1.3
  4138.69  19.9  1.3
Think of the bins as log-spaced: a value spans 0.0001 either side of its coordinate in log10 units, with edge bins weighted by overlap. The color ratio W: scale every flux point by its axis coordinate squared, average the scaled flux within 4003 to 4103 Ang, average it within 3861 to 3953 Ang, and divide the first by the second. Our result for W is 1.6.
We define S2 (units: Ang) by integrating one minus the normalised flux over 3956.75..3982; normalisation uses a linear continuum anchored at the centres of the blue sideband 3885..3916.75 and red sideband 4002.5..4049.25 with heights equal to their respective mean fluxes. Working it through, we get 7.7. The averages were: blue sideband 12.8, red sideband 18.1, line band 10.9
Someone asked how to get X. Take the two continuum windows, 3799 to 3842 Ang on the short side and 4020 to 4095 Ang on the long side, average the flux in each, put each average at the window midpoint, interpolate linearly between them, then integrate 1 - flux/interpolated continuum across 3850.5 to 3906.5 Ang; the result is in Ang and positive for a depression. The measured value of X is 1.4 Ang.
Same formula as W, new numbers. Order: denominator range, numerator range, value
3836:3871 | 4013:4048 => 1.81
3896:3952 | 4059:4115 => 1.56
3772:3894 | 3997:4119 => 1.76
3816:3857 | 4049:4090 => 2.00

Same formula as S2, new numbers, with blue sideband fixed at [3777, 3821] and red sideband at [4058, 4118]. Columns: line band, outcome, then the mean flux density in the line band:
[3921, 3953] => 8.6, 10.4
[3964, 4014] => 2.3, 14.6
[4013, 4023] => -2.3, 19.3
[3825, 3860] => 7.5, 9.81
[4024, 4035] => -1.3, 17.8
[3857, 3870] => 0.9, 12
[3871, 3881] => 1.0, 11.7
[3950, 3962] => 0.5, 14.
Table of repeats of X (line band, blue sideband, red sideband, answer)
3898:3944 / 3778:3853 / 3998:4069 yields 8.71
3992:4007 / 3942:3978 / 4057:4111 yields -4.48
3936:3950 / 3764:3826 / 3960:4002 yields 2.44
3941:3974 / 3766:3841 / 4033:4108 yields 6.80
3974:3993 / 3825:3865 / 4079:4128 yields -1.07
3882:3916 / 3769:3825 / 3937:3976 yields -3.74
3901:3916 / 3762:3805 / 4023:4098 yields 0.54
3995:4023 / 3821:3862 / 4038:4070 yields -3.67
